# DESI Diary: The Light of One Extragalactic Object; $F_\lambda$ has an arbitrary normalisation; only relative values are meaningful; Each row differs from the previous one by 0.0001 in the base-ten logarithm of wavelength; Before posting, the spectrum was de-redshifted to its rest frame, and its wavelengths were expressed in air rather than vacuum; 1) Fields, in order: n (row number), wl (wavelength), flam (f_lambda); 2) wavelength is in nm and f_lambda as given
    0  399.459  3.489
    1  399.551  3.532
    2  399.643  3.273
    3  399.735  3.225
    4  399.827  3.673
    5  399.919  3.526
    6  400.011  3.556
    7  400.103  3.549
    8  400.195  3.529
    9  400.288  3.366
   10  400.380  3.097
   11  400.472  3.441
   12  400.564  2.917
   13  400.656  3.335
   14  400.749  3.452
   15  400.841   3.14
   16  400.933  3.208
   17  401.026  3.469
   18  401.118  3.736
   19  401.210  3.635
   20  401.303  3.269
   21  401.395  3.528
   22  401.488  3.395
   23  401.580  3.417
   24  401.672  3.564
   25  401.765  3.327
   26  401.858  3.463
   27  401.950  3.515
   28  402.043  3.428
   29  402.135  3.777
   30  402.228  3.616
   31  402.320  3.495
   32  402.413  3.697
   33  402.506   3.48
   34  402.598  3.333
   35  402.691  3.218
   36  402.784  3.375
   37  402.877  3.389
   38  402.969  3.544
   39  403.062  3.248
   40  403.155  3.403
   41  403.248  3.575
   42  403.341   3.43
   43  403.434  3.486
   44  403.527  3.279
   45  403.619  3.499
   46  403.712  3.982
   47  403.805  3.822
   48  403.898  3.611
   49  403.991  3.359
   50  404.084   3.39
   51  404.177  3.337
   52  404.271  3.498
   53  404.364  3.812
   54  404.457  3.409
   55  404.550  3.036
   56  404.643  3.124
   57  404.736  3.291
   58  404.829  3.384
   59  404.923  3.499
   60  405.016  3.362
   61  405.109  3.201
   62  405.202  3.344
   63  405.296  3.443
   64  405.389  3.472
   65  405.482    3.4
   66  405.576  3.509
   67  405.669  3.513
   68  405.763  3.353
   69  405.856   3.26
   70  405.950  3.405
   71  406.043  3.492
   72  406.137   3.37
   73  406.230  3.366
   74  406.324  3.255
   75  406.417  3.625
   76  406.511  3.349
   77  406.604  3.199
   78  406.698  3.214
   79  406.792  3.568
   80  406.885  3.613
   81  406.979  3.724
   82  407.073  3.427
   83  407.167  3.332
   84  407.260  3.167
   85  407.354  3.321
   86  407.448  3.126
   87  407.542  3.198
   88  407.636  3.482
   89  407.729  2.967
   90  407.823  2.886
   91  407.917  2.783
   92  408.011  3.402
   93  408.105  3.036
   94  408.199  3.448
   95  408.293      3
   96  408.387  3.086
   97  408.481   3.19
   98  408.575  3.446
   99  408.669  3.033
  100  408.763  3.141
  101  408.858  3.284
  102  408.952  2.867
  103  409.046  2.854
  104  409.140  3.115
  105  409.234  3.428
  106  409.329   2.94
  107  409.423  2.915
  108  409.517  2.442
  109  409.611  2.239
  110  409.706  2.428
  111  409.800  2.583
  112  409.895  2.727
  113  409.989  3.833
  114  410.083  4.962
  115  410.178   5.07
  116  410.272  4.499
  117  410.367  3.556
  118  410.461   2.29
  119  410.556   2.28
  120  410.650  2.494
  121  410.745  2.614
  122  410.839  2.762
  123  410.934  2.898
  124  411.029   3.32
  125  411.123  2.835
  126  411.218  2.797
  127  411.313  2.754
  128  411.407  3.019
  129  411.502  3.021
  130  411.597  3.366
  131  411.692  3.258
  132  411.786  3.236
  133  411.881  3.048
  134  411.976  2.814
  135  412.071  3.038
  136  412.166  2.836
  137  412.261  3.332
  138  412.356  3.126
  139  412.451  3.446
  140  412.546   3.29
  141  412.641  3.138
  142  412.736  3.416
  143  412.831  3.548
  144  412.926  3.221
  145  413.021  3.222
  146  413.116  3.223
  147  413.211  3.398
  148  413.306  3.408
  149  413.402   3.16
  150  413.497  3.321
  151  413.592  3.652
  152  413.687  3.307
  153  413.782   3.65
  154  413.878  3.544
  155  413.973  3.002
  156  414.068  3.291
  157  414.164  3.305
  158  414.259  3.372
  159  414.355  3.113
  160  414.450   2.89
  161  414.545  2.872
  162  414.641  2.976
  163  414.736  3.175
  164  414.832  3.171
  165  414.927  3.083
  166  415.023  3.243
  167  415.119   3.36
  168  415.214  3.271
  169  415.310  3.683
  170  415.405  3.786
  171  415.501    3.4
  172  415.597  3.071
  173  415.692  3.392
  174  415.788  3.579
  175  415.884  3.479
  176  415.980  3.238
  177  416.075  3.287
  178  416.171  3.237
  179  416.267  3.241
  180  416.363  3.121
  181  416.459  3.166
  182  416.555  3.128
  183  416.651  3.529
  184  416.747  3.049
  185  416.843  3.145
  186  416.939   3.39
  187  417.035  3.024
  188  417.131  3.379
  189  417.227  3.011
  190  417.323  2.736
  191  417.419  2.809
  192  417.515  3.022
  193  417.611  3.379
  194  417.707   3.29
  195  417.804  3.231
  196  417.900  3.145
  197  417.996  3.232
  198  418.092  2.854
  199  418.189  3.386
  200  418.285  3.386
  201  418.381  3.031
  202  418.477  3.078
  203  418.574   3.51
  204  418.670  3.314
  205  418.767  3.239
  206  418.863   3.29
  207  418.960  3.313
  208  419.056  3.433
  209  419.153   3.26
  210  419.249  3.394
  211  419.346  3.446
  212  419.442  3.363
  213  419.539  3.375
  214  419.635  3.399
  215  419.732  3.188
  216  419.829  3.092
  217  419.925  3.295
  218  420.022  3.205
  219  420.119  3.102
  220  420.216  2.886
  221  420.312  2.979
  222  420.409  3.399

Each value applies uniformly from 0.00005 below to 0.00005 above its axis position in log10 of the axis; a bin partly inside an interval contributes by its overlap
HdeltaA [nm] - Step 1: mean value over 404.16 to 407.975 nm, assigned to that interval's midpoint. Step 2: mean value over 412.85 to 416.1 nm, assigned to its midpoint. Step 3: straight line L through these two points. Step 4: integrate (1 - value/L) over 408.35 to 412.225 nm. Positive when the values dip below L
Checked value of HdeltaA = 0.28 nm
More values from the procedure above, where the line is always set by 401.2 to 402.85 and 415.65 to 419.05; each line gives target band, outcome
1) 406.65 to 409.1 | 0.12 nm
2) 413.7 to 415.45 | 0.00 nm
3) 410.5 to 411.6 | 0.17 nm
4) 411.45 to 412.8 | 0.05 nm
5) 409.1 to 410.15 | 0.08 nm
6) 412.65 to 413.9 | -0.04 nm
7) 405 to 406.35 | 0.01 nm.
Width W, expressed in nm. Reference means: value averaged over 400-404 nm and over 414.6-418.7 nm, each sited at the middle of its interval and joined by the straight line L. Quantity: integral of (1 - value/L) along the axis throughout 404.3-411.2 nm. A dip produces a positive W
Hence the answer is 0.27 nm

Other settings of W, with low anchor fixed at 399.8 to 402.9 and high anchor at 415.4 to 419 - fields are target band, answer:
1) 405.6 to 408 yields 0.03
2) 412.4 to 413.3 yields -0.01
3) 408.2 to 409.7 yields 0.15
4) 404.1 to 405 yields 0.00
